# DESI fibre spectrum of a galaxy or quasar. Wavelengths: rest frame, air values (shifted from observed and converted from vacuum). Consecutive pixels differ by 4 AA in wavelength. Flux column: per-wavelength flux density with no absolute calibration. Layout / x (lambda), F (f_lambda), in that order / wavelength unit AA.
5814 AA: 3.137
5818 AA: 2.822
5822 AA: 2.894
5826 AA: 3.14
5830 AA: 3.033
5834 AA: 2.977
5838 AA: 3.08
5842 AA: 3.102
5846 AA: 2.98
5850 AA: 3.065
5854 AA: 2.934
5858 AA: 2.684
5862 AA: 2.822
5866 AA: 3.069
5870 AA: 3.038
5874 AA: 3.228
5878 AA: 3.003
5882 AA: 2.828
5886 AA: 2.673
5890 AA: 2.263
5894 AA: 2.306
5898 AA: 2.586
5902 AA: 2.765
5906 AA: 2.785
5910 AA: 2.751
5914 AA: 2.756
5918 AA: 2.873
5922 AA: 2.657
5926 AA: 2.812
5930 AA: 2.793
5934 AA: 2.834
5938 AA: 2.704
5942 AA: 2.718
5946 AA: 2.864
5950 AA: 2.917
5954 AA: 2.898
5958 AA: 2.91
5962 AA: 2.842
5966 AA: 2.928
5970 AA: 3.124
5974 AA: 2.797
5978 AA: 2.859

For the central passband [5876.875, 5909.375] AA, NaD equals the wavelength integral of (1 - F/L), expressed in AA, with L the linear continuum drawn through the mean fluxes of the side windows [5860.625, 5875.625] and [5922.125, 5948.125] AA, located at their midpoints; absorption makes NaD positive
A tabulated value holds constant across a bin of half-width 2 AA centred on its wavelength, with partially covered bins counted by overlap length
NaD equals 3.3 AA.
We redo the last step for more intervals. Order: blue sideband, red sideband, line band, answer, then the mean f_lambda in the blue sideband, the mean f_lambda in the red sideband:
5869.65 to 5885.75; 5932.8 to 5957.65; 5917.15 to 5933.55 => 0.52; 2.98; 2.83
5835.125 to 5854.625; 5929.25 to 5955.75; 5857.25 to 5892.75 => 1.56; 3.04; 2.82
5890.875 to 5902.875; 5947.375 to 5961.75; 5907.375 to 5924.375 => -0.82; 2.51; 2.9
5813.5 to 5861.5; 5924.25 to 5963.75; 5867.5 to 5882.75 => -0.61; 2.98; 2.83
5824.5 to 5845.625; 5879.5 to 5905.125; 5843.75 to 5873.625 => -1.02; 3.06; 2.59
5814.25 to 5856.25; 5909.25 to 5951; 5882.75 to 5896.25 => 2.00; 3.01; 2.79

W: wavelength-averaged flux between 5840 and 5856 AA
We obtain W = 3.02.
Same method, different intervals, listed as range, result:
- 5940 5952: 2.83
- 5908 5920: 2.79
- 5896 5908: 2.71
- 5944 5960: 2.9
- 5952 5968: 2.89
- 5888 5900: 2.38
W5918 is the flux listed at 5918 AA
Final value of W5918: 2.873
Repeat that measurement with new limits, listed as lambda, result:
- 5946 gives 2.864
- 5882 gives 2.828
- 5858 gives 2.684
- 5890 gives 2.263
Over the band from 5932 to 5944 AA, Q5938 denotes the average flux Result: 2.75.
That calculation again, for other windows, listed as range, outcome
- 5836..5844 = 3.09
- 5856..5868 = 2.86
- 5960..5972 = 2.96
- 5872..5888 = 2.93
